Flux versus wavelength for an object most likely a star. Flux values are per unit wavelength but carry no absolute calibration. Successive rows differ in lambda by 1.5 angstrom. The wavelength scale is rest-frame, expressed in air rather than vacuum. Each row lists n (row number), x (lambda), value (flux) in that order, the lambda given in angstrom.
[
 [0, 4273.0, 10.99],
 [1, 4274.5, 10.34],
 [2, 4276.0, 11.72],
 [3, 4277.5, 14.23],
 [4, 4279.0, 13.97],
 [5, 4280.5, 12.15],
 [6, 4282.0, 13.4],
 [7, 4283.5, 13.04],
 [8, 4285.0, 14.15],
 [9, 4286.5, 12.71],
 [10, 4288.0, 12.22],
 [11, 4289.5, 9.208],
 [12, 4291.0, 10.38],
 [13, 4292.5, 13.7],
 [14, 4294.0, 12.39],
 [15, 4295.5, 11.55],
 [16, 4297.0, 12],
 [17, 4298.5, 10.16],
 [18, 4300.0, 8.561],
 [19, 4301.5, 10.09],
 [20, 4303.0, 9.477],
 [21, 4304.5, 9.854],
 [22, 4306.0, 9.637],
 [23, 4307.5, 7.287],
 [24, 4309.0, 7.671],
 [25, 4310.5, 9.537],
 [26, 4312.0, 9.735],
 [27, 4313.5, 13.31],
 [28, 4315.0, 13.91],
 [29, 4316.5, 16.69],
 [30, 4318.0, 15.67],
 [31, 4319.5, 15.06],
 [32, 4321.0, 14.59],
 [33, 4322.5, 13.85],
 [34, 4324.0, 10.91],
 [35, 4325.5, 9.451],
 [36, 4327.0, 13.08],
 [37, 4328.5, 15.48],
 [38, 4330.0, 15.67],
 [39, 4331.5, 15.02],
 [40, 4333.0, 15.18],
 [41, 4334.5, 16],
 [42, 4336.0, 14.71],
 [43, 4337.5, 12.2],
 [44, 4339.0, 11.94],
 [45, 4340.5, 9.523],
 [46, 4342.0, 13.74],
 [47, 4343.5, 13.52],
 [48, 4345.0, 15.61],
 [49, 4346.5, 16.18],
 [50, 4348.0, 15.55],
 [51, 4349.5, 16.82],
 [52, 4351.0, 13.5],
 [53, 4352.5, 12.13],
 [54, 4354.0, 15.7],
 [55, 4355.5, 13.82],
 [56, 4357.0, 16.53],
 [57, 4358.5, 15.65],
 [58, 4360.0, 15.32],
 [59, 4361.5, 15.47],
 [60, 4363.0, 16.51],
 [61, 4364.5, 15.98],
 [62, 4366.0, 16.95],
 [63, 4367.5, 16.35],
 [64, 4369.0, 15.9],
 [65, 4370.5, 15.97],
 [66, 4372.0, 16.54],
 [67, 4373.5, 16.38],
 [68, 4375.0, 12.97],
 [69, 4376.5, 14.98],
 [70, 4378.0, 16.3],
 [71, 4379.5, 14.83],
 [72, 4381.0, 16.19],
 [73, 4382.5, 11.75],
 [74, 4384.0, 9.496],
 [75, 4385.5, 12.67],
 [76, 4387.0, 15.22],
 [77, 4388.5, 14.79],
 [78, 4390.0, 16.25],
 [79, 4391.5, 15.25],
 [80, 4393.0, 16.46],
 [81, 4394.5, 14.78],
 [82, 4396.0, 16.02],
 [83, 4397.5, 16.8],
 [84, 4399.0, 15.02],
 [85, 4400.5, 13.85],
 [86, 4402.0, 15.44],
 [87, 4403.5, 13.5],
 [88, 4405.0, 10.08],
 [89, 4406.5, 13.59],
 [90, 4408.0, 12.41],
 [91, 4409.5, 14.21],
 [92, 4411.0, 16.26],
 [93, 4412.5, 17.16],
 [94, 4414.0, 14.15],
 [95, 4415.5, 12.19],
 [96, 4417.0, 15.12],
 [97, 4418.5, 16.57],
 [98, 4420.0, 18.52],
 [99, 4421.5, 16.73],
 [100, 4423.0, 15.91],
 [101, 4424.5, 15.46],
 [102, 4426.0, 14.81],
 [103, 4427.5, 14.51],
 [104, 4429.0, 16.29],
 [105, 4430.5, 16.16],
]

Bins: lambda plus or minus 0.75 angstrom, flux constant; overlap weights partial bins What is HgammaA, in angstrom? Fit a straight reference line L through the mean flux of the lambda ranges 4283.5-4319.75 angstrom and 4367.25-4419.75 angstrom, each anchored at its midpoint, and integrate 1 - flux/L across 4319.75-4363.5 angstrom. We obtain -4.66 angstrom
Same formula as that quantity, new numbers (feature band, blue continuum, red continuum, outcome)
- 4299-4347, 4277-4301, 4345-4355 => 4.2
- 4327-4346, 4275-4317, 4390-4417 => -2.1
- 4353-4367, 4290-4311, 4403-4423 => -3.5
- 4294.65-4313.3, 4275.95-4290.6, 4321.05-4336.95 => 4.9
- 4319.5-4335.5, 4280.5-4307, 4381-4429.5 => -2.1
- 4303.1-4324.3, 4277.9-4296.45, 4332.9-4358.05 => 2.2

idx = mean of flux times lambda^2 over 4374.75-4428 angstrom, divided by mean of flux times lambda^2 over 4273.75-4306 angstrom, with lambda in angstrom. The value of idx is 1.34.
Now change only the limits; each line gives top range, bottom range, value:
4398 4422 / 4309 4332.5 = 1.15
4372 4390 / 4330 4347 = 1.04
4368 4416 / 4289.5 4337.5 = 1.24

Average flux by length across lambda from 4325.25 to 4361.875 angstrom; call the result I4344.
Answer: 14.4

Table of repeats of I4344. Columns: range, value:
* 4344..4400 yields 15.2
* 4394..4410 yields 14.1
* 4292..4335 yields 12.2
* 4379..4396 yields 14.4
